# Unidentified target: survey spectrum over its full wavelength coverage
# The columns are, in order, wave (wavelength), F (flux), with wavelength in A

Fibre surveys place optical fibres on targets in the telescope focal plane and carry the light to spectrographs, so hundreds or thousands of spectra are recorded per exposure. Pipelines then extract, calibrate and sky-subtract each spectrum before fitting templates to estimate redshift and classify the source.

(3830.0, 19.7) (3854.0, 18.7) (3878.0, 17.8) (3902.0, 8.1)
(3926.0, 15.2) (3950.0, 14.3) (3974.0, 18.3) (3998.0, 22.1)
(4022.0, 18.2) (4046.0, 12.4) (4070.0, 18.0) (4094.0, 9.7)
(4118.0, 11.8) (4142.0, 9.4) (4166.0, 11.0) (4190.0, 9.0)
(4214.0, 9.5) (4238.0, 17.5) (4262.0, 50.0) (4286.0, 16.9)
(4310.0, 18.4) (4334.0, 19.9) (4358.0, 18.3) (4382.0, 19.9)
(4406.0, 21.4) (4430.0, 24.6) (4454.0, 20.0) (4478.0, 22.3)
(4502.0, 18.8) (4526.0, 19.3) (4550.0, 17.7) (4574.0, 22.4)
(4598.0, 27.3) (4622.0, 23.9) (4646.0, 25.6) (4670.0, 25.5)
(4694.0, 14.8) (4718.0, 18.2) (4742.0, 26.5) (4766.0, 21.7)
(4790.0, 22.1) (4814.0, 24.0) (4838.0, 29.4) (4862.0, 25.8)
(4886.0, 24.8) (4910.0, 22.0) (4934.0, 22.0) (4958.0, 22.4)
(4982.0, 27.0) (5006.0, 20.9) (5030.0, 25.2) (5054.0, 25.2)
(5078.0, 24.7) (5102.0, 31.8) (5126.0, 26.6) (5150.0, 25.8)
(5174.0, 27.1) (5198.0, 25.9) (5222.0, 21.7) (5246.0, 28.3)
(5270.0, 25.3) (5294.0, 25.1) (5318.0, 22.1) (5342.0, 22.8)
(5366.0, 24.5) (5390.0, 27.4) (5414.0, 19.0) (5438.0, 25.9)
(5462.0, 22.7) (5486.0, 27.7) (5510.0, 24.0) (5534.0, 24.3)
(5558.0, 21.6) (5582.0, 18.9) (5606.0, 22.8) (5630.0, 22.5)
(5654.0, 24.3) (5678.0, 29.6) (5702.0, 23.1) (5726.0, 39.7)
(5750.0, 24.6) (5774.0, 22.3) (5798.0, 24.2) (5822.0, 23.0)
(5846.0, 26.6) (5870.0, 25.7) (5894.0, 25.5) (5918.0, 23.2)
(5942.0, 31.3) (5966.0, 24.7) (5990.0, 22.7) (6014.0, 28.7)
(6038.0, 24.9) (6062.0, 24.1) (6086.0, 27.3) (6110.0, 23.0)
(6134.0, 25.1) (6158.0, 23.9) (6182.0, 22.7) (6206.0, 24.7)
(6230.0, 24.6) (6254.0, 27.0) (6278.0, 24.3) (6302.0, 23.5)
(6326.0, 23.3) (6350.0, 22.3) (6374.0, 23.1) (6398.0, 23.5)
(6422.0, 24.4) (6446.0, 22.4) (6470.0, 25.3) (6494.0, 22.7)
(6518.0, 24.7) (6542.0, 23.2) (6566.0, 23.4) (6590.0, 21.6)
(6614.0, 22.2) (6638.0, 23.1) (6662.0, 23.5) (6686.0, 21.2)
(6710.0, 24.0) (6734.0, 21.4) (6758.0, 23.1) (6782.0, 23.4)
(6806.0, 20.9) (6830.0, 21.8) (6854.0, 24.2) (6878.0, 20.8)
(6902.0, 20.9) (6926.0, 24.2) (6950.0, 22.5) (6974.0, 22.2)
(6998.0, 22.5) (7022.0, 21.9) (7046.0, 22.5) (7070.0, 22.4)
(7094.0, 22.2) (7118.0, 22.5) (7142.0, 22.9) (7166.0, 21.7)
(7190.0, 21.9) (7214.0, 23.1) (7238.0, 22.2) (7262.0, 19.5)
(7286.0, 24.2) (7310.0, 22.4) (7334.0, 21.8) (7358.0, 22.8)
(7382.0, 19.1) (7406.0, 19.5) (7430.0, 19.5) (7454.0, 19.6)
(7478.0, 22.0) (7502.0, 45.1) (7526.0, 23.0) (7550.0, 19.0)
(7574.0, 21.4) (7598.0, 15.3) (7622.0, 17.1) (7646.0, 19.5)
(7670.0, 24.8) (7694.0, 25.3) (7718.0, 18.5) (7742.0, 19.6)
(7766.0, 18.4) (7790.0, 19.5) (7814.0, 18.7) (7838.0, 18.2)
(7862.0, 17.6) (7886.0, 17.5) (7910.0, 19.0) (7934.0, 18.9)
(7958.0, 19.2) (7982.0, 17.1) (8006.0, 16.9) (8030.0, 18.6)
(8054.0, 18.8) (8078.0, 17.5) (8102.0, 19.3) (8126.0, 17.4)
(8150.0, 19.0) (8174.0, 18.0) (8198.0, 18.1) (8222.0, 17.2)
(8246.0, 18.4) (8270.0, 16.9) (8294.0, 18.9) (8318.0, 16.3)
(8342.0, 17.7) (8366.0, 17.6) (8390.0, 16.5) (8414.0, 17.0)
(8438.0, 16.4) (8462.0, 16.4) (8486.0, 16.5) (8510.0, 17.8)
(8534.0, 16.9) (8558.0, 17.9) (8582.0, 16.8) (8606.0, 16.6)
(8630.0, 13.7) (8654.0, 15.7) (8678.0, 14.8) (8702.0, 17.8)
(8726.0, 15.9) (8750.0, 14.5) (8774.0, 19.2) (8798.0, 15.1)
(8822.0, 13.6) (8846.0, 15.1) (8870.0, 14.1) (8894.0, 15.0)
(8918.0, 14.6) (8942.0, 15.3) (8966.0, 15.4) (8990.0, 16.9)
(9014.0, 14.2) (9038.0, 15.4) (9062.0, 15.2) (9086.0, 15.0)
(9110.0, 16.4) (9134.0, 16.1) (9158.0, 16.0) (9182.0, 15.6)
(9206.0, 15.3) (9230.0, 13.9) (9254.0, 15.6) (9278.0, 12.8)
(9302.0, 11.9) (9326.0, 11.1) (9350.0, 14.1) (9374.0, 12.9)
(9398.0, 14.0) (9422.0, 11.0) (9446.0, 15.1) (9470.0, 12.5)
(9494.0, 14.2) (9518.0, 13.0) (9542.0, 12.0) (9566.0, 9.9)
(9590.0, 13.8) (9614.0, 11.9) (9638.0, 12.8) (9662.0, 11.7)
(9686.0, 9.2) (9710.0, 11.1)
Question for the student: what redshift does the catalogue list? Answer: 0.143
